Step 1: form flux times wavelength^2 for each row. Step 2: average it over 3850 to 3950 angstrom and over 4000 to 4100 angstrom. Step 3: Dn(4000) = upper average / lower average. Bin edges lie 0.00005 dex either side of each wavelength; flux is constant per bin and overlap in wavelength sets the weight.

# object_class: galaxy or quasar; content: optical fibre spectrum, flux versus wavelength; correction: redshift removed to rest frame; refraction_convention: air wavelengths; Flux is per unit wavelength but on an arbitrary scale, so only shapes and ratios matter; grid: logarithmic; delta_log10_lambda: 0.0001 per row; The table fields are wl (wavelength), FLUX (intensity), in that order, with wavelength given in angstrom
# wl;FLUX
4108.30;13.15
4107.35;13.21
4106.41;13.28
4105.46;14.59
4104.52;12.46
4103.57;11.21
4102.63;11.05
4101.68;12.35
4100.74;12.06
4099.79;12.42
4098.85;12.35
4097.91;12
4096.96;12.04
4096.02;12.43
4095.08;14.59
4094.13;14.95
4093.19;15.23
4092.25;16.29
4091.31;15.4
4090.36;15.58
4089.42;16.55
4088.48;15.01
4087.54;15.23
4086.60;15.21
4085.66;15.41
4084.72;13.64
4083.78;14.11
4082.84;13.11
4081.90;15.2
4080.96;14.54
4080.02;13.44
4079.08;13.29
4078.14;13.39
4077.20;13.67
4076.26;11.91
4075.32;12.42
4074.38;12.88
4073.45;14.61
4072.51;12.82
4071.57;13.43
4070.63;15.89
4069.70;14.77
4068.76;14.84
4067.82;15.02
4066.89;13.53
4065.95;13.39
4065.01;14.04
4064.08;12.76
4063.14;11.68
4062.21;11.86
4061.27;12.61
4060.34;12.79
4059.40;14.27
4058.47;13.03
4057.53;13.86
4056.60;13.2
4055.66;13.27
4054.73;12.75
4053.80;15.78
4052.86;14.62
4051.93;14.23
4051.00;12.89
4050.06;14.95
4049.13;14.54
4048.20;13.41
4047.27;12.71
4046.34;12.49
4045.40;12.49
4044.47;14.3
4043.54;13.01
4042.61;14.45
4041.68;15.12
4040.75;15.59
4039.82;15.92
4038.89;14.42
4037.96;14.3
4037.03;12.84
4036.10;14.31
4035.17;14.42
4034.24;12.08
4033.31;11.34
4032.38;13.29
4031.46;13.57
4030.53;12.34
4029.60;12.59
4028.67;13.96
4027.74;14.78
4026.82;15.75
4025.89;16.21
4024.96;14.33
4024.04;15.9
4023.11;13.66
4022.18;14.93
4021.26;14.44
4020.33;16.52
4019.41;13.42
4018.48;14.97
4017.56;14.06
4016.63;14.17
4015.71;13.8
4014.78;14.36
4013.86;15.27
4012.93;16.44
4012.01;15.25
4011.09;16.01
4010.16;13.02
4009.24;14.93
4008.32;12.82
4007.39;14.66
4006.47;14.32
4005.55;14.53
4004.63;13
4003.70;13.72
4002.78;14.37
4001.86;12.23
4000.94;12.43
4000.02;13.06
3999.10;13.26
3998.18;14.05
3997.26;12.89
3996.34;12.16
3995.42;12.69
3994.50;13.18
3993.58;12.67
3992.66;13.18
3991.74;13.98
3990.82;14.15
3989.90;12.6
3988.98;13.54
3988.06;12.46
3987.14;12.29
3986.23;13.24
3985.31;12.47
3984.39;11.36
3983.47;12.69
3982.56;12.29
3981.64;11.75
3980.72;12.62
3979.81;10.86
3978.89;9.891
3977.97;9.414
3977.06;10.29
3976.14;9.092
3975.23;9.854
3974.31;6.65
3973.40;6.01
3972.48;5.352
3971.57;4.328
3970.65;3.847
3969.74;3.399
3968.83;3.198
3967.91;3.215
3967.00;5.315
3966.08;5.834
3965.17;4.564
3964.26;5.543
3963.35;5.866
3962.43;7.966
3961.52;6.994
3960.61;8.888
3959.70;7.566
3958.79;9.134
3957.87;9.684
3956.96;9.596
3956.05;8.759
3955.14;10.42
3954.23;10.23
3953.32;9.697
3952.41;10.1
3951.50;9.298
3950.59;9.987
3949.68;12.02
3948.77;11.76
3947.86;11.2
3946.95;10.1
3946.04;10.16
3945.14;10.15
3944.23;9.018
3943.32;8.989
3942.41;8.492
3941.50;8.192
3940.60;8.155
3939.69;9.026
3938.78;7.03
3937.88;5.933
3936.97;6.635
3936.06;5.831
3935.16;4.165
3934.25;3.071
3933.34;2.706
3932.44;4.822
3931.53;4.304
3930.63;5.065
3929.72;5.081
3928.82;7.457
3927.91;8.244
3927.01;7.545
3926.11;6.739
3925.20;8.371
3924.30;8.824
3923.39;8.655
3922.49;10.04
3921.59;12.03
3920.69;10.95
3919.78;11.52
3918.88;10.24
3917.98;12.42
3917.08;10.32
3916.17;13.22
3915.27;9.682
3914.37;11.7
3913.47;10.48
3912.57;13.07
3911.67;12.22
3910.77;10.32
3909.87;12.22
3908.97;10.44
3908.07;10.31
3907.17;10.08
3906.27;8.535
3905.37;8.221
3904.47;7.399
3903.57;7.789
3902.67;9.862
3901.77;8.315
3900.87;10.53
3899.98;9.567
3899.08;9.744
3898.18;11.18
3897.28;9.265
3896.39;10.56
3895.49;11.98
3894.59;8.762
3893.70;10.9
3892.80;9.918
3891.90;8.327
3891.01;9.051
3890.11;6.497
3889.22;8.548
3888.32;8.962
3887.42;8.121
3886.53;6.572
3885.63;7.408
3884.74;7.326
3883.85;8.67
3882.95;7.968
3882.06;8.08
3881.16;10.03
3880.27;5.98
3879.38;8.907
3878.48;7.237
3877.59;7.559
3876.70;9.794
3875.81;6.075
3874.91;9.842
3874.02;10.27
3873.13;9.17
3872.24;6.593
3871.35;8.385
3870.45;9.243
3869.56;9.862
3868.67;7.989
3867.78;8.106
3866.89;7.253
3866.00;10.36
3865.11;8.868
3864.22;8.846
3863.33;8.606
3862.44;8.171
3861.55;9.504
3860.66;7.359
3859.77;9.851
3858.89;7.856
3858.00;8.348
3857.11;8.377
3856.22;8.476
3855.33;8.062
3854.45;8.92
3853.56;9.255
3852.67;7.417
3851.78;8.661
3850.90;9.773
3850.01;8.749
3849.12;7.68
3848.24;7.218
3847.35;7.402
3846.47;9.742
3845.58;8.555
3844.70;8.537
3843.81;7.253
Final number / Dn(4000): 1.7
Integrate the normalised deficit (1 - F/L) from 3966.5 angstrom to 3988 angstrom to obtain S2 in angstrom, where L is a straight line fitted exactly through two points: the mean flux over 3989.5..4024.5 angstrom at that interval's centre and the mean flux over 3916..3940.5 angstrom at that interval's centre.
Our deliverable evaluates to 5.6 angstrom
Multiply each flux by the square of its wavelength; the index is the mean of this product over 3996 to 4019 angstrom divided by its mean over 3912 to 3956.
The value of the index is 1.65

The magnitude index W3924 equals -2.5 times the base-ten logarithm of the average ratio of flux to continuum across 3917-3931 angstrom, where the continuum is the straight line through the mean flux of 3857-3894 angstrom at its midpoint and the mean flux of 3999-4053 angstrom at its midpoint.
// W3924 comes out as 0.14 mag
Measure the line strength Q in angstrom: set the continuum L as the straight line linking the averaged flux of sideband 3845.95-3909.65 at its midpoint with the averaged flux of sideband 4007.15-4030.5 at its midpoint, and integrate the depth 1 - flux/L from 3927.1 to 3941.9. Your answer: 6.8 angstrom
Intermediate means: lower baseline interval 8.73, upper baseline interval 14.6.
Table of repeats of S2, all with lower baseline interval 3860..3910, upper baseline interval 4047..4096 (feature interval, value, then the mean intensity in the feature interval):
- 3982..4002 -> -1.8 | 12.9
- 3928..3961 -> 7.5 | 8.13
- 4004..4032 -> -4.4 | 14.5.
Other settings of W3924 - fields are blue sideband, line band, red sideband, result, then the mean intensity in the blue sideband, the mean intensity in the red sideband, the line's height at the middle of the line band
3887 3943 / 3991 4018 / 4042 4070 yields -0.17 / 8.83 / 13.6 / 11.8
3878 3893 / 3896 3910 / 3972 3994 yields -0.11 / 8.06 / 11.2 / 8.62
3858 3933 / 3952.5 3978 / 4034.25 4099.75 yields 0.46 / 8.98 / 13.9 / 11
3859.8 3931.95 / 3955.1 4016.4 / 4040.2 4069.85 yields 0.09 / 9.05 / 13.7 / 11.7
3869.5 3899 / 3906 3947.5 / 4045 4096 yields 0.13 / 8.7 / 13.9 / 9.89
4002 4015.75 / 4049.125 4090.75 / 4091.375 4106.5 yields -0.03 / 14.4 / 13.1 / 13.5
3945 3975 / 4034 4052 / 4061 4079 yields -0.16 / 7.77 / 13.5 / 12.1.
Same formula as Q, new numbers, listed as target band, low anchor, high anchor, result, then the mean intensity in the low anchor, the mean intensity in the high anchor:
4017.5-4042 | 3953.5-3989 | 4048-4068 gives -4.8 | 8.58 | 13.5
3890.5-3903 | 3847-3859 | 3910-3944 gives -2.1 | 8.31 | 8.46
